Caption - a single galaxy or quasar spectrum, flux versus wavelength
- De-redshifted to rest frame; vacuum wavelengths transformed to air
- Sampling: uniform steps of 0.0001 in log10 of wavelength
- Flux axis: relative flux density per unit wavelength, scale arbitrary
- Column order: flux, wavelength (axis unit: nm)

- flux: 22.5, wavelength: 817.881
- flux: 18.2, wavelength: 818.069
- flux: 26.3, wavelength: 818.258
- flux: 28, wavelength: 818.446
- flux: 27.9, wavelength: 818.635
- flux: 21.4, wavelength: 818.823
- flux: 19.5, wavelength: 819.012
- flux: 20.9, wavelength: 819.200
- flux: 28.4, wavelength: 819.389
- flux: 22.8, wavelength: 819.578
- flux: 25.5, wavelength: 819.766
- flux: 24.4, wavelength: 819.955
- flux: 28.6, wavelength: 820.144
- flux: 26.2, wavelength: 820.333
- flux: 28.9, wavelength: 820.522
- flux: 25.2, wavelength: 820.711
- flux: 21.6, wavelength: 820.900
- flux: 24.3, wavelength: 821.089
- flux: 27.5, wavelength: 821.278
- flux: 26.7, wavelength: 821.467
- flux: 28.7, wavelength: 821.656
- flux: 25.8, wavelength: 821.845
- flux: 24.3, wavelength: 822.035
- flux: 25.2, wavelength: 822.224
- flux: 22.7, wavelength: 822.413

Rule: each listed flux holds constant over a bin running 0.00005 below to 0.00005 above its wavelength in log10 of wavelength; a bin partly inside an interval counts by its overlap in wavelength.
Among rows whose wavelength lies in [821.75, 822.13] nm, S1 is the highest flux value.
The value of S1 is 25.8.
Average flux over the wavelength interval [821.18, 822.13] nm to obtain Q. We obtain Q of 26.6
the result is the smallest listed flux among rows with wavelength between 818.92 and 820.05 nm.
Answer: 19.5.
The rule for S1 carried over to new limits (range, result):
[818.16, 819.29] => 28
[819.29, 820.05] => 28.4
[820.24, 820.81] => 28.9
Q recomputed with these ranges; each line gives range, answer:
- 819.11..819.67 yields 24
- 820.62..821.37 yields 24.6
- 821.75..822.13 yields 25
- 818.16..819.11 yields 24.6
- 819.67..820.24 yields 26.2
